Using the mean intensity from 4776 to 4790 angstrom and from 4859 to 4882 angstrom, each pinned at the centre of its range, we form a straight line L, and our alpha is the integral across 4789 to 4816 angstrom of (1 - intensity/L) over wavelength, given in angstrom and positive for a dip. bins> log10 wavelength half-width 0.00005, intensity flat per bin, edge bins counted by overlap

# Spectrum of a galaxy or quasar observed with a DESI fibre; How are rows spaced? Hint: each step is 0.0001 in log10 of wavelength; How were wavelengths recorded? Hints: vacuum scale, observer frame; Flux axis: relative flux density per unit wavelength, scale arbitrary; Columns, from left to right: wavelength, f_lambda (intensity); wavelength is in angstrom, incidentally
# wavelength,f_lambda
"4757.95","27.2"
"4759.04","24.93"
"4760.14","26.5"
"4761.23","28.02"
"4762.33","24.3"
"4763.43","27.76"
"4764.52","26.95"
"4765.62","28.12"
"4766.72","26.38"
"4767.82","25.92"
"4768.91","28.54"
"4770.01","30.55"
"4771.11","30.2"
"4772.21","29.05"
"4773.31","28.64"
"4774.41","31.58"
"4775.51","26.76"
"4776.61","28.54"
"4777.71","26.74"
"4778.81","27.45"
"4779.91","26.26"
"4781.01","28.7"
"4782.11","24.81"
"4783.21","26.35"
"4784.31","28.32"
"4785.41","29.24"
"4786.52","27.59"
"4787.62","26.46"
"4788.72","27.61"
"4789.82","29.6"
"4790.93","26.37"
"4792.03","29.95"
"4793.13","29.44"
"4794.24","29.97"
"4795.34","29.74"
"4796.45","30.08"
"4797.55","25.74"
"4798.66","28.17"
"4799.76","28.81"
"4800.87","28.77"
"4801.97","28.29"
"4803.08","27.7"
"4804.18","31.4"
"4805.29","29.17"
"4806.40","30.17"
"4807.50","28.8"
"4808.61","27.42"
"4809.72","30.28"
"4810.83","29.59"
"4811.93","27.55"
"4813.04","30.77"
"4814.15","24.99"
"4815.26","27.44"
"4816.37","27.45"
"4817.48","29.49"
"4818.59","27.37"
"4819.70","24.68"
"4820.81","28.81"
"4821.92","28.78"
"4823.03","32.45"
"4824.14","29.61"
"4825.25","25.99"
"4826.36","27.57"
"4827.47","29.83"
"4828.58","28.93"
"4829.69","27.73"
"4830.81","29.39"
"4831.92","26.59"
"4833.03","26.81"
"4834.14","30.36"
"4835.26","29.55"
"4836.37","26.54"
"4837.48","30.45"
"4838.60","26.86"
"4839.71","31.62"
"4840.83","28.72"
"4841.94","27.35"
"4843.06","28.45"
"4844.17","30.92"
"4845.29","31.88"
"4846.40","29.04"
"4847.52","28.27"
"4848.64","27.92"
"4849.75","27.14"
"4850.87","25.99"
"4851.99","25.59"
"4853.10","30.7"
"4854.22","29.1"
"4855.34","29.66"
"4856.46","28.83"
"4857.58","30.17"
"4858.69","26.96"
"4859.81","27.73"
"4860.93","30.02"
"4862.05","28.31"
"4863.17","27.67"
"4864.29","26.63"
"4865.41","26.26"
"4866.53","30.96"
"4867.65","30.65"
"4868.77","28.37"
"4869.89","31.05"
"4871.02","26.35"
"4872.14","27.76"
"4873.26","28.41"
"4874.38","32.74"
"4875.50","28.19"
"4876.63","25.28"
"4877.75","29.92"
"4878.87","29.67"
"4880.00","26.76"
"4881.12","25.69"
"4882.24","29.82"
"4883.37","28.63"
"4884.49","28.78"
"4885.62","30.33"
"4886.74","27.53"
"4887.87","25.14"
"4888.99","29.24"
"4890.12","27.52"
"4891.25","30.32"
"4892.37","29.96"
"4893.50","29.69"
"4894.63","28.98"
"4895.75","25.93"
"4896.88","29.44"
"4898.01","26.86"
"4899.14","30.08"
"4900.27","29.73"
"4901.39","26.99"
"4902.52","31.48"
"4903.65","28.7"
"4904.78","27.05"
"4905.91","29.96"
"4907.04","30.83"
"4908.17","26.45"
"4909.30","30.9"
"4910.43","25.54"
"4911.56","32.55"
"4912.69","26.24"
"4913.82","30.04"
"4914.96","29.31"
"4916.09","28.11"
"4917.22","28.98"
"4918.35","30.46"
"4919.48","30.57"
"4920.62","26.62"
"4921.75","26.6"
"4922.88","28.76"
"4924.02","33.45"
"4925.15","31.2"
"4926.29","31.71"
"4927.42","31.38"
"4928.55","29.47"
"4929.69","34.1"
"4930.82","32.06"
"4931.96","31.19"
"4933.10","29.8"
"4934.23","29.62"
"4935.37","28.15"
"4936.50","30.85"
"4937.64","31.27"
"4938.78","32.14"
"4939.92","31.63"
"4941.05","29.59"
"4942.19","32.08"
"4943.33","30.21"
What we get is -1.0 angstrom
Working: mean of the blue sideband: 27.5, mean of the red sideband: 28.4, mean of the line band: 28.7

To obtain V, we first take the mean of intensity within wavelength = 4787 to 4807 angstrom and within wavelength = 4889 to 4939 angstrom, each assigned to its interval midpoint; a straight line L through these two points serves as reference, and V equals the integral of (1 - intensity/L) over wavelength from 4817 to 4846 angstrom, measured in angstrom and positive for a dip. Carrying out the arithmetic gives 0.3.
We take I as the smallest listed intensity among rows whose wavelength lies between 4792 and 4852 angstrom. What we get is 24.68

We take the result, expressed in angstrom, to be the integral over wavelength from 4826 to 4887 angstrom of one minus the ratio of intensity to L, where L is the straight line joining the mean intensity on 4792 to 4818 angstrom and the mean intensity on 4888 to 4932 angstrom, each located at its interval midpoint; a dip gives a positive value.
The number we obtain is 0.99 angstrom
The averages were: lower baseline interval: 28.8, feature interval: 28.6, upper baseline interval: 29.4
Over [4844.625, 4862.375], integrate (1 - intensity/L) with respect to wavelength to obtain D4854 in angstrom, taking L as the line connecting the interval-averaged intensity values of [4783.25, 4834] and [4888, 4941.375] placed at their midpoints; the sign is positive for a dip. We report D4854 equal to 0.2 angstrom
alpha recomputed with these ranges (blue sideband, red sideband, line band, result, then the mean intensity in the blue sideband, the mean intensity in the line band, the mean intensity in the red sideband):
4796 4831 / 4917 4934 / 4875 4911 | 1.7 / 28.5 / 28.5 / 30.4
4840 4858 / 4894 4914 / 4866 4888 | 0.1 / 28.8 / 28.7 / 28.7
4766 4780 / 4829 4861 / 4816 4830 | 0.1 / 28.3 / 28.4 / 28.6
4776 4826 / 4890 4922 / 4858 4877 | 0.1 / 28.3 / 28.5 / 28.9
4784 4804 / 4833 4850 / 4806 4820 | 0.2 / 28.5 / 28.2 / 29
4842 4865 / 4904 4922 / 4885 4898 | 0.1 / 28.5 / 28.5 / 28.8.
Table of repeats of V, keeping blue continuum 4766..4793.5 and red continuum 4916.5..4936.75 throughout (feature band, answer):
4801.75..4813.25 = -0.3 angstrom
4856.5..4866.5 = 0.4 angstrom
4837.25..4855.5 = 0.2 angstrom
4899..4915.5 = 0.5 angstrom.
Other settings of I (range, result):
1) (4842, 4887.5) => 25.28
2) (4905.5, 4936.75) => 25.54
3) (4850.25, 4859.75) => 25.59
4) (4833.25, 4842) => 26.54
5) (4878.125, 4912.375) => 25.14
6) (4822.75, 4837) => 25.99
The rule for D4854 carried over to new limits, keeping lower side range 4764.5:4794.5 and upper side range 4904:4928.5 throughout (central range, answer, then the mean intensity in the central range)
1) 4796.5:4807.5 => -0.2 angstrom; 28.8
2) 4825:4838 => 0.1 angstrom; 28.4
